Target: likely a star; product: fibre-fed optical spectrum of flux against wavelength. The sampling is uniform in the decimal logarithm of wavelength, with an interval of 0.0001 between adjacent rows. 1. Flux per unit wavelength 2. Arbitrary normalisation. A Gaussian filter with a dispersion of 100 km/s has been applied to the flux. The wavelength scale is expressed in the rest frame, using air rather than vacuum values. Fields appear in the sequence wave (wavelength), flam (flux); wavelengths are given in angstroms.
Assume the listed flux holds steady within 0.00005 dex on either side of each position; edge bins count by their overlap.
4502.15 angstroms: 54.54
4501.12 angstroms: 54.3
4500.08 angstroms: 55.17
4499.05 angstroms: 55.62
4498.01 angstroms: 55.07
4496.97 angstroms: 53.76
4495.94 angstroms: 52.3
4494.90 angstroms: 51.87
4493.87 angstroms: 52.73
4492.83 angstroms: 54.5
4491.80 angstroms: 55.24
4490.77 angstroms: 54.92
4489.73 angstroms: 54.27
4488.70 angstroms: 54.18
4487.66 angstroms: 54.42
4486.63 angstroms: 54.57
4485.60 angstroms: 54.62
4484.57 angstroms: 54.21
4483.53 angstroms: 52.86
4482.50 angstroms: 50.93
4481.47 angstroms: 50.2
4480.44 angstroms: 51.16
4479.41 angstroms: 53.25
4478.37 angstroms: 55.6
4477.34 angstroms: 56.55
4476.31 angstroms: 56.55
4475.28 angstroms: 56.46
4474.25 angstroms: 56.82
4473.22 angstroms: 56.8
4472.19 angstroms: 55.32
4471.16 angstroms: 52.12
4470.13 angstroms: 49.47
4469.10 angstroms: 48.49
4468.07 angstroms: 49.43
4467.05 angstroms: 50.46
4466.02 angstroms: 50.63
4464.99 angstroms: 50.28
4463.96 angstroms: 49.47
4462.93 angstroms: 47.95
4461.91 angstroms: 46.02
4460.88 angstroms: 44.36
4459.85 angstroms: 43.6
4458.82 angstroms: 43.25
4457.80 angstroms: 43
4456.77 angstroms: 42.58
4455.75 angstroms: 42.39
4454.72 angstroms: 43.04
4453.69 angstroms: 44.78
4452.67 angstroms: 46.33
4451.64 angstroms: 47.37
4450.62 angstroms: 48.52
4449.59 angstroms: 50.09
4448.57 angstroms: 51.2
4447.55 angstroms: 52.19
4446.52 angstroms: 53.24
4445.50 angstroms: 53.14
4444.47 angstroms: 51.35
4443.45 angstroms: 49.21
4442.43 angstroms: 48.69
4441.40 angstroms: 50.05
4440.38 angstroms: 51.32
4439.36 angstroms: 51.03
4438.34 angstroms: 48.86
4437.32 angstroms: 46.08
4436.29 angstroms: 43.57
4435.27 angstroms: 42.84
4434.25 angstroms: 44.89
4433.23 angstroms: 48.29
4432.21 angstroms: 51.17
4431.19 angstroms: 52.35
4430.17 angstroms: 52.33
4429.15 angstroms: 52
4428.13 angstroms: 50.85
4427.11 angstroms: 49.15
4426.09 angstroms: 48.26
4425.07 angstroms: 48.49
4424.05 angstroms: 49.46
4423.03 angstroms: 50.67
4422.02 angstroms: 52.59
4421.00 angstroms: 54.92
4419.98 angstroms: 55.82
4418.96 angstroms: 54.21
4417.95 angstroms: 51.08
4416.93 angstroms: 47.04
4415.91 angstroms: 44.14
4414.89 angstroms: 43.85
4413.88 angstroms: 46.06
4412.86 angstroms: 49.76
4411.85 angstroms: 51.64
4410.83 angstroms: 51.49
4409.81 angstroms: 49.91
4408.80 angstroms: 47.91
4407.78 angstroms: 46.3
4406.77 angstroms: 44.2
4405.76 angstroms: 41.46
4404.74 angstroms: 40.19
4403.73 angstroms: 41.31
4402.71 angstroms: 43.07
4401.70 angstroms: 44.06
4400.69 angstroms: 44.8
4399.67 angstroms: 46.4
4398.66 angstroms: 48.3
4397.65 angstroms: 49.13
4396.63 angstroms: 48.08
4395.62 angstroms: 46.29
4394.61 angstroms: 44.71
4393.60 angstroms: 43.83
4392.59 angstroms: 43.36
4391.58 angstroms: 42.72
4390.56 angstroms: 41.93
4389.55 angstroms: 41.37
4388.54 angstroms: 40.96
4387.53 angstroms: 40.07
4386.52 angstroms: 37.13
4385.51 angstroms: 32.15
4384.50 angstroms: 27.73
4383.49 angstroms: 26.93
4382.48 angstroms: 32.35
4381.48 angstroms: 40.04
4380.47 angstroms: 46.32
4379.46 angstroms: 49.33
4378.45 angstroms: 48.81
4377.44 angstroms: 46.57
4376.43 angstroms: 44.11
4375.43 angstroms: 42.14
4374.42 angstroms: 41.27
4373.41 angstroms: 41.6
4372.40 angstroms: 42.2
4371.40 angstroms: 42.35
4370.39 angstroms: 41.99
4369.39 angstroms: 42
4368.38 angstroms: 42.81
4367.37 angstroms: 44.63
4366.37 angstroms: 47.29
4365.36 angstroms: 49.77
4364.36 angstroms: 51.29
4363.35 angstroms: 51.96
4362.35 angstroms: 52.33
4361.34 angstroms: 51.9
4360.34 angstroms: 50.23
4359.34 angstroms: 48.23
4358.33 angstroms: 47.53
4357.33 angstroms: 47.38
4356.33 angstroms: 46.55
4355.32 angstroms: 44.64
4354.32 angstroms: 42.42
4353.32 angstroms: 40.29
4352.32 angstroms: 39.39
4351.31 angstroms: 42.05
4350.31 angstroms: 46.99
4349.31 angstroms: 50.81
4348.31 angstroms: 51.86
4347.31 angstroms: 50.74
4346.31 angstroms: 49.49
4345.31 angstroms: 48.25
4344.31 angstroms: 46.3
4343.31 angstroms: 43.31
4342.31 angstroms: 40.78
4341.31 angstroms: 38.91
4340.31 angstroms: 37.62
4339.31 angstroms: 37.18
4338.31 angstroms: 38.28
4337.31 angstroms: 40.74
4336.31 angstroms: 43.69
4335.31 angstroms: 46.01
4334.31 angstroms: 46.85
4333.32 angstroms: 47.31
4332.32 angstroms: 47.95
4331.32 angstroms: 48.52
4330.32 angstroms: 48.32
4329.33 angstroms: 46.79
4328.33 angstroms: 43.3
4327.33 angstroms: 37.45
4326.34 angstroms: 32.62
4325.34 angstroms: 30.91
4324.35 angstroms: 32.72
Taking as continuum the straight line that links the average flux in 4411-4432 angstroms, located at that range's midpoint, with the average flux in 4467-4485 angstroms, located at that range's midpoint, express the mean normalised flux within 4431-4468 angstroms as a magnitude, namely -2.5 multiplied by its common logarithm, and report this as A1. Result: 0.09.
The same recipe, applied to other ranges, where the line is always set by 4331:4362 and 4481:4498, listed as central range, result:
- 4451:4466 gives 0.139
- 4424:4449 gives 0.019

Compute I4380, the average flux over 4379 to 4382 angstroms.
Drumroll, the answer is 45.2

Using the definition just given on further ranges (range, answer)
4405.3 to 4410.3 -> 46.1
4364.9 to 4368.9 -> 46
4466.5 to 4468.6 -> 50.1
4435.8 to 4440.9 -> 48.2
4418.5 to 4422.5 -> 54.3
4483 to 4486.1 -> 53.8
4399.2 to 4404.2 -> 43.9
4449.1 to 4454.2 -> 47.4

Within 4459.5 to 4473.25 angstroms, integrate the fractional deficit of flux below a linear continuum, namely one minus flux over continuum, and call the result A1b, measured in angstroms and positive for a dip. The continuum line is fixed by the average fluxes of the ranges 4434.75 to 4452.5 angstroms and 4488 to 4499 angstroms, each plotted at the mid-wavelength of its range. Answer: 0.5 angstroms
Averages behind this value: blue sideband 49.3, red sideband 53.9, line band 49.4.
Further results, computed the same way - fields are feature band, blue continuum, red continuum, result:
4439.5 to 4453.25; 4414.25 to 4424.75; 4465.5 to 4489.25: 0.4 angstroms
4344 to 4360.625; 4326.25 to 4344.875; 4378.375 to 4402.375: -1.6 angstroms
